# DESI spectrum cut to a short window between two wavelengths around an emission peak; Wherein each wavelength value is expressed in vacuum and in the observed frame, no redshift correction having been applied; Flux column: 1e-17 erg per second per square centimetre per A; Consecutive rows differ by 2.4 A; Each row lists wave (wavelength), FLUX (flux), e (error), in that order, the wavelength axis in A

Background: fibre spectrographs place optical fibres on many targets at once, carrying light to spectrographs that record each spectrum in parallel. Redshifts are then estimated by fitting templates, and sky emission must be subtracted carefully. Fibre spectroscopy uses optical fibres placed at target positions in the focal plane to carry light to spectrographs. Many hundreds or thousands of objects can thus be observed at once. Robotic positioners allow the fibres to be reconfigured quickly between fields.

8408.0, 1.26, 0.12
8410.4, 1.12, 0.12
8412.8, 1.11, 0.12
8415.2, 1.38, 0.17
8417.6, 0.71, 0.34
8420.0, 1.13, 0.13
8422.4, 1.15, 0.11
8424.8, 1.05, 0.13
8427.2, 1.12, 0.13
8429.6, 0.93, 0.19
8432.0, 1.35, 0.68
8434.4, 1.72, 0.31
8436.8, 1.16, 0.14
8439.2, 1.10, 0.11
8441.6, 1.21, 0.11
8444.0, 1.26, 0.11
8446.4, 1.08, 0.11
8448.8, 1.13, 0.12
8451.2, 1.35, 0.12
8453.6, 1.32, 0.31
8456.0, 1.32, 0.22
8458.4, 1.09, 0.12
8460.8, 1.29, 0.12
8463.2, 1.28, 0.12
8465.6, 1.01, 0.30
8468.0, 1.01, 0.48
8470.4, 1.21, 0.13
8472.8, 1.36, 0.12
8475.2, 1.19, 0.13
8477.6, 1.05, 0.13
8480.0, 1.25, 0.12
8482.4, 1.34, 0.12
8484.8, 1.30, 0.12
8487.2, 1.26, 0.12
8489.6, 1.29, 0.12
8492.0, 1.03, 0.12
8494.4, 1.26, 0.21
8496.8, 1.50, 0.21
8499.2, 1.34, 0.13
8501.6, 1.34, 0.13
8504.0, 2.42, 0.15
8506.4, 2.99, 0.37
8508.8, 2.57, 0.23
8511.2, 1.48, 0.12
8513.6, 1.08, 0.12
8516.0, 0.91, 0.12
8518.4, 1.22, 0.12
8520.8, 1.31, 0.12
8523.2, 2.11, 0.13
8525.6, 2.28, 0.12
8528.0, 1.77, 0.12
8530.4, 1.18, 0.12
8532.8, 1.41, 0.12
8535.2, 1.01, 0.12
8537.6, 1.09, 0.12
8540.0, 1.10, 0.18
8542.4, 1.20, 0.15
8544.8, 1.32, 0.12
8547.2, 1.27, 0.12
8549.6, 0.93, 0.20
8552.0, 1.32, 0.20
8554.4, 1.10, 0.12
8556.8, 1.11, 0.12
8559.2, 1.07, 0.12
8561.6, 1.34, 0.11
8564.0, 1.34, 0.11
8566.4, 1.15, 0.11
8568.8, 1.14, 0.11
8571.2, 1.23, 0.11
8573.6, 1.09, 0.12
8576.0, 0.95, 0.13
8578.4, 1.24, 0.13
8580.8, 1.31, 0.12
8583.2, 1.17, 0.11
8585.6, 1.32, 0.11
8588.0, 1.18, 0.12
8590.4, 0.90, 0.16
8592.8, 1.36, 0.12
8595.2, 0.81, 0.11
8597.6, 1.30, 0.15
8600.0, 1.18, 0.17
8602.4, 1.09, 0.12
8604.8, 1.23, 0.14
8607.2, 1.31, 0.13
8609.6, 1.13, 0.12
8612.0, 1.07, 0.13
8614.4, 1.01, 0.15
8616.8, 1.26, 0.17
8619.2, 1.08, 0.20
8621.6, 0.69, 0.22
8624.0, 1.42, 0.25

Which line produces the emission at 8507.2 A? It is [S II] 6716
